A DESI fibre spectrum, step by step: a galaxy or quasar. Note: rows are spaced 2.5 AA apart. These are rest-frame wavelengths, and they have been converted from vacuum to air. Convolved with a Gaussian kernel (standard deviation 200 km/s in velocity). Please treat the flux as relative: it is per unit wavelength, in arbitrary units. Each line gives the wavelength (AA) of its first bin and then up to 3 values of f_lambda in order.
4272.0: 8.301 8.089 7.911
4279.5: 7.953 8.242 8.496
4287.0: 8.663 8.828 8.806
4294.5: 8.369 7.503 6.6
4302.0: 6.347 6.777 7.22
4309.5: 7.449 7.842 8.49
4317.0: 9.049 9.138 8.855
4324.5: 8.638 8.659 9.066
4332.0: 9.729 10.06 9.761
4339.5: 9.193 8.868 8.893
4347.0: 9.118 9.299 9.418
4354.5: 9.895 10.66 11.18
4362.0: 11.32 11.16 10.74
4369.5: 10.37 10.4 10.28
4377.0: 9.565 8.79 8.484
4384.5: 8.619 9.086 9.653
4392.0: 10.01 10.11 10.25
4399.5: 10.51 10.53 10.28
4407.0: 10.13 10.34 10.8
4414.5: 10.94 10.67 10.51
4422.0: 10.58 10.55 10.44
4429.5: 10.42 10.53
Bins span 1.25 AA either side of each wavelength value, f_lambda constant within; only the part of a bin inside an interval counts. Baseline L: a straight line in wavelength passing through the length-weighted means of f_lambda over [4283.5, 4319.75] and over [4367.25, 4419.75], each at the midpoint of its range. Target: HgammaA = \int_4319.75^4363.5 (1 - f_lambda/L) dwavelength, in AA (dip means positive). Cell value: -3.5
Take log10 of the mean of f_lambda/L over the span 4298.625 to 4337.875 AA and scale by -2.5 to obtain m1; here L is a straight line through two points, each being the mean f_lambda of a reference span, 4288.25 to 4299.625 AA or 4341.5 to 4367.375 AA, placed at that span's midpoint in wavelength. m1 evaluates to 0.08 mag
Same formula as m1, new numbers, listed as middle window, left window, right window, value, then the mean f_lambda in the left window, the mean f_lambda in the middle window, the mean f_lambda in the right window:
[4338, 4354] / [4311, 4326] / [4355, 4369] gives 0.103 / 8.68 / 9.18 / 10.9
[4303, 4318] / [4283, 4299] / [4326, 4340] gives 0.145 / 8.35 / 7.76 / 9.44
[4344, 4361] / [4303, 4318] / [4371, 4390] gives -0.133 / 7.76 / 9.84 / 9.33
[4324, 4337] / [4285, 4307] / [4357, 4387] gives -0.062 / 7.73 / 9.32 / 10.1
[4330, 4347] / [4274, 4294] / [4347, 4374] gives 0.047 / 8.38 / 9.38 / 10.4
